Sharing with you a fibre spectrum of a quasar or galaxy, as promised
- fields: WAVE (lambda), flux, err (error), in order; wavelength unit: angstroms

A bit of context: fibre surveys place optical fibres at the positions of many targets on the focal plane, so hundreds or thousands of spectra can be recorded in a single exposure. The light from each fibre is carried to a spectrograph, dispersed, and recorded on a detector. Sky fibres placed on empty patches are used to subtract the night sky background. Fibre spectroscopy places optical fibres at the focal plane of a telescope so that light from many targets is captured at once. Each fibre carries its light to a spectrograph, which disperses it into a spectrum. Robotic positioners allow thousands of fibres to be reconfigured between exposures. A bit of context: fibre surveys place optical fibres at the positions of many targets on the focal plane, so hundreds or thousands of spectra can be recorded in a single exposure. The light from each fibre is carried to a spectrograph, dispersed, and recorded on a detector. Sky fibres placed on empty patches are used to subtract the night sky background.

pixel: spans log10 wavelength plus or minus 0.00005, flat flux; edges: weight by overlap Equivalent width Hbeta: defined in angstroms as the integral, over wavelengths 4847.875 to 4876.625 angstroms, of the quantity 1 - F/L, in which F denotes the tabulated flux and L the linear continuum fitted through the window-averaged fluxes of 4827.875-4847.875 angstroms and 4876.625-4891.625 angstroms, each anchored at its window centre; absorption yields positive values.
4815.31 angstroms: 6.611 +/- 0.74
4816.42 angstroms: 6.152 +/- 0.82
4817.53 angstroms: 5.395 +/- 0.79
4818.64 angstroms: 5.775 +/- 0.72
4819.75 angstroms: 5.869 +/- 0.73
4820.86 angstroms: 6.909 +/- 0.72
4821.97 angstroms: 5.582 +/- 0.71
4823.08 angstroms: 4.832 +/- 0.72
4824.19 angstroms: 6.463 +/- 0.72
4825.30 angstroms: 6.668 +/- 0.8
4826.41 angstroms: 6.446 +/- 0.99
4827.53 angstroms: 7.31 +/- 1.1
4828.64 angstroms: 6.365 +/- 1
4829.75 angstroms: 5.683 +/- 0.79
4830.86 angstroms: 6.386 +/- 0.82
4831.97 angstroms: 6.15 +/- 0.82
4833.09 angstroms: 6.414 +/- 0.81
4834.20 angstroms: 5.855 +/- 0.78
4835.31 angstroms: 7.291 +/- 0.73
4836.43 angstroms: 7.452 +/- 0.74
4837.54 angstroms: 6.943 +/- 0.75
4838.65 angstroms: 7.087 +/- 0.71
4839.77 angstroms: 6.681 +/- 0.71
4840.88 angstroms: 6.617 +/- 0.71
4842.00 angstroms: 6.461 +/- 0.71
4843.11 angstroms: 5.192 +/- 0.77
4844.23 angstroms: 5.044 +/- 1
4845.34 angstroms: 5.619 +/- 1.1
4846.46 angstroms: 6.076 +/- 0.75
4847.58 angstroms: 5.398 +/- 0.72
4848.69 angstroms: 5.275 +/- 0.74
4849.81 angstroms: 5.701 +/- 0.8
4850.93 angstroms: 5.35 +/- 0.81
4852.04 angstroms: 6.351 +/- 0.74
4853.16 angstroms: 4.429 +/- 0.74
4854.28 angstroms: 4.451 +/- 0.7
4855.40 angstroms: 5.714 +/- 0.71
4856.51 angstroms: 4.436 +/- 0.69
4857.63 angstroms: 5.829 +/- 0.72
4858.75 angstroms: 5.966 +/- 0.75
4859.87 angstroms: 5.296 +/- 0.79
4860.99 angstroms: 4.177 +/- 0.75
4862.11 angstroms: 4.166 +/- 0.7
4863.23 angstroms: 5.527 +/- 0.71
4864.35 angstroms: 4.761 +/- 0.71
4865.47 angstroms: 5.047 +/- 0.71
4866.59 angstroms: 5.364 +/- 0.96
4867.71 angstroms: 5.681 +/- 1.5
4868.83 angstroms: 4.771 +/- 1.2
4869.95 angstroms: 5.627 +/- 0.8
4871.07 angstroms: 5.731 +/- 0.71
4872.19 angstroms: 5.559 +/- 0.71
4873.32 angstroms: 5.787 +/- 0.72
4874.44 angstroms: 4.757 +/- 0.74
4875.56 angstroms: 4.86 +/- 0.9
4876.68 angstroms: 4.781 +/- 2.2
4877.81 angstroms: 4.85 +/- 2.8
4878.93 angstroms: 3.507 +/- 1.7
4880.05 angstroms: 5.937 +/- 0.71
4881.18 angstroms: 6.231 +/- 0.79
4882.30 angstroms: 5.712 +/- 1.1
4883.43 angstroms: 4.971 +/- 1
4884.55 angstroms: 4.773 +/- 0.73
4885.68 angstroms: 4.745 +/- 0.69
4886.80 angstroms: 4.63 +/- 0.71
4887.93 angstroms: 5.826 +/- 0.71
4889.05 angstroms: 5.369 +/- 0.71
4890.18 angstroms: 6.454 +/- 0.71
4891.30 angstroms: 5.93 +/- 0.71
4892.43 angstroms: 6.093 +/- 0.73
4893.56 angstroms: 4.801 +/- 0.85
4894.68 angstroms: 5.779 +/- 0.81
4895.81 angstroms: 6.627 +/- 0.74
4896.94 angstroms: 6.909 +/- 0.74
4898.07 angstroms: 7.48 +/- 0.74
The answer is 2.6 angstroms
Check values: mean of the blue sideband 6.28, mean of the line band 5.22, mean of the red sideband 5.27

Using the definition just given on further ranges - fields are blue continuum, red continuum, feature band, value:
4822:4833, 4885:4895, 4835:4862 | 1.13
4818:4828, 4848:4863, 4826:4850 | -2.22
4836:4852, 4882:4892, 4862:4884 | 1.56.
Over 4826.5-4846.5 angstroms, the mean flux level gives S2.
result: 6.38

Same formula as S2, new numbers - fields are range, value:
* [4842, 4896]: 5.31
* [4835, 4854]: 6.01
